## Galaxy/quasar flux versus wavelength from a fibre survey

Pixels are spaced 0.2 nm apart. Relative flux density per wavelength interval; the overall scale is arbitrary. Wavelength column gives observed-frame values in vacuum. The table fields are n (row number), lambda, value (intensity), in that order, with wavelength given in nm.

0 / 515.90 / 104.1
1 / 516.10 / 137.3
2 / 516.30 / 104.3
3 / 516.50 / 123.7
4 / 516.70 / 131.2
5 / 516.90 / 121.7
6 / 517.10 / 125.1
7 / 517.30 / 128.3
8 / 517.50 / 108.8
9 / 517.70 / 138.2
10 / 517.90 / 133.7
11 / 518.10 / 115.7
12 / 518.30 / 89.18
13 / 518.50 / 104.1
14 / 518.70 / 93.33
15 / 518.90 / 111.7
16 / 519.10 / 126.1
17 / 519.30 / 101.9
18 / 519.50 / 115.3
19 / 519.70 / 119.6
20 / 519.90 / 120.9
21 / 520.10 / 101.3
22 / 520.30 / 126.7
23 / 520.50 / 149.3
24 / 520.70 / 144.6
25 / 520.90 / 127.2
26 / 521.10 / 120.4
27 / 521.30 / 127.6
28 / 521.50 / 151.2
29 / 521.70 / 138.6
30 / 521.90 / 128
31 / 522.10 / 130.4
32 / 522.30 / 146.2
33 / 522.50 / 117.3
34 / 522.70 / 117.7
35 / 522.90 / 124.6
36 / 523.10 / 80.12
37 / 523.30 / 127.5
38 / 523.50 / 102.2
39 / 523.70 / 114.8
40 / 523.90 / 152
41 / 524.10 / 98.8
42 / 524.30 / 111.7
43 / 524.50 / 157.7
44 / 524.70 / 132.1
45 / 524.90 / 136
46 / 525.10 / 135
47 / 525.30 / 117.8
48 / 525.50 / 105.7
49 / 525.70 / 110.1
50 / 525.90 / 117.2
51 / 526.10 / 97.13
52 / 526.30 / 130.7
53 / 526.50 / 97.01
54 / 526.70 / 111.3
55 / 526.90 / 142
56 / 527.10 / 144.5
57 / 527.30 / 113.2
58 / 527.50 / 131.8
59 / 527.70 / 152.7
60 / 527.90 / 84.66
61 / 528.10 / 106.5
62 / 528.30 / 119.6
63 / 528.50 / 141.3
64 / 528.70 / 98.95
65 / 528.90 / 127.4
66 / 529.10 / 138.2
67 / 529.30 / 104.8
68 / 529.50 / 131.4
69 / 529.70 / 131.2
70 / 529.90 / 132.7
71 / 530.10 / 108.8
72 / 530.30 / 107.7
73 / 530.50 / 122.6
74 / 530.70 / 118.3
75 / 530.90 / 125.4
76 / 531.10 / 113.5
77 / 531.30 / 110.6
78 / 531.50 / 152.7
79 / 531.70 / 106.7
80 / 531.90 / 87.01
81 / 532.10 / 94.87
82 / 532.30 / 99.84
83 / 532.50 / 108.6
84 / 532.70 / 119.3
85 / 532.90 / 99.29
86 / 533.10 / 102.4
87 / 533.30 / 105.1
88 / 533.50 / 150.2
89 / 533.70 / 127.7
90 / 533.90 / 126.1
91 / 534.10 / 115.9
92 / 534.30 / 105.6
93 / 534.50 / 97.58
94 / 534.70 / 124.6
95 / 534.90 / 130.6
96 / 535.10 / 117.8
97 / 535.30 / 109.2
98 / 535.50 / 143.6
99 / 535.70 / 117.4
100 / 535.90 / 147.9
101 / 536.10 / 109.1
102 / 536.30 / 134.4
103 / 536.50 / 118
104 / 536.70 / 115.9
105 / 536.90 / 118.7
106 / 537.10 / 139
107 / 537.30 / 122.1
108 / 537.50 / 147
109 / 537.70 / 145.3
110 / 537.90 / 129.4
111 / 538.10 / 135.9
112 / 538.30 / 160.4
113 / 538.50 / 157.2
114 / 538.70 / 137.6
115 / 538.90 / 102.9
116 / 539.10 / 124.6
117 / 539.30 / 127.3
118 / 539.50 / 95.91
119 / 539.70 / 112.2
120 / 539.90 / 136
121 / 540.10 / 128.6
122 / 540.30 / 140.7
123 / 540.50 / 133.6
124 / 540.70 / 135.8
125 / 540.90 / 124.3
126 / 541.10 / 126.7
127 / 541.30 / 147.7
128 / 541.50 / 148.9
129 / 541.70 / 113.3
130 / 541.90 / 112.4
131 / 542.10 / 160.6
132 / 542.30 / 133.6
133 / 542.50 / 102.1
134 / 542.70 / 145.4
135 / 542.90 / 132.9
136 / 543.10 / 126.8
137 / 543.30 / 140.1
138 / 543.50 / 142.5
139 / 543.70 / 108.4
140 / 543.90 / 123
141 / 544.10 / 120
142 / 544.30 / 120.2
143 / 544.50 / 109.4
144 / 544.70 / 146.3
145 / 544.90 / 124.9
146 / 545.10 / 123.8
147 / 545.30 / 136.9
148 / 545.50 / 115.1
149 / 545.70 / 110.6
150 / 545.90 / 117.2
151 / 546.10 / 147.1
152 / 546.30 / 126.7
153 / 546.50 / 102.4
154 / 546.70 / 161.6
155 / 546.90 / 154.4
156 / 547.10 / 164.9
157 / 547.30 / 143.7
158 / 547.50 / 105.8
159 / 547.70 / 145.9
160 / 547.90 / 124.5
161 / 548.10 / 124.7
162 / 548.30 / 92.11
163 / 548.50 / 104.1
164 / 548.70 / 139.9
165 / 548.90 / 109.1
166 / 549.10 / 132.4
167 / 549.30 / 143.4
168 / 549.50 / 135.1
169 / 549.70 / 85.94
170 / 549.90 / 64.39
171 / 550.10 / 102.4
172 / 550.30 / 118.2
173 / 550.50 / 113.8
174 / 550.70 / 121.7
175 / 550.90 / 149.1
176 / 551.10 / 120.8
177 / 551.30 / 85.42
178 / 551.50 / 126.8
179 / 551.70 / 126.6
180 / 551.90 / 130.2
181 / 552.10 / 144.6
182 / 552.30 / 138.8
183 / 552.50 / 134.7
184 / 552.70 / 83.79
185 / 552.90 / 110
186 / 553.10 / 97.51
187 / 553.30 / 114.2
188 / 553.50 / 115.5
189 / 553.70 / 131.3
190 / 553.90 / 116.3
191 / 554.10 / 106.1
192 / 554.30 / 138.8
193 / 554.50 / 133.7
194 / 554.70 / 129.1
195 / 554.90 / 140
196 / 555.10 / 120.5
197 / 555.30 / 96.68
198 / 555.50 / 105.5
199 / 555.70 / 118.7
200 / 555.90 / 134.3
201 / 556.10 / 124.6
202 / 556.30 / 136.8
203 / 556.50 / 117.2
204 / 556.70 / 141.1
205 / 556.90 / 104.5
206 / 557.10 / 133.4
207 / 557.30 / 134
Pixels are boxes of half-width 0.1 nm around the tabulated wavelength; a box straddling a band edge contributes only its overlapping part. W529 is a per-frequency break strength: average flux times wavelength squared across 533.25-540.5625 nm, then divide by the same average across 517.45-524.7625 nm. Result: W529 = 1.1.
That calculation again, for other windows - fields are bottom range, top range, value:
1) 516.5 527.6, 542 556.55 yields 1.12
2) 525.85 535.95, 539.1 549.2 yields 1.13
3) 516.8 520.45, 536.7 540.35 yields 1.21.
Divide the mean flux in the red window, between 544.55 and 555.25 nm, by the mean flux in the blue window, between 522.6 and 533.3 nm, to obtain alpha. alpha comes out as 1.0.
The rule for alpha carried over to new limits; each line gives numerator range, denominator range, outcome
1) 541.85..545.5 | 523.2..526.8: 1.07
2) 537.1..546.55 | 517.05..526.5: 1.07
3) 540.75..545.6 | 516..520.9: 1.07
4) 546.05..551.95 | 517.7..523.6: 1.02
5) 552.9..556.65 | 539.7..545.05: 0.93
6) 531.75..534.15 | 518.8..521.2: 0.91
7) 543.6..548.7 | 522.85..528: 1.05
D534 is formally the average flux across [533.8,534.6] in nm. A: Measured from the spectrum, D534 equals 111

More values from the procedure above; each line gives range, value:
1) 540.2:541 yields 134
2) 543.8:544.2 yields 121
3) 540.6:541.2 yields 129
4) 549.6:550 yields 75.2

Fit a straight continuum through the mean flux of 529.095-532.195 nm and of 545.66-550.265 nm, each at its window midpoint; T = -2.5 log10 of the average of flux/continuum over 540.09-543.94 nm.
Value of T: -0.09 mag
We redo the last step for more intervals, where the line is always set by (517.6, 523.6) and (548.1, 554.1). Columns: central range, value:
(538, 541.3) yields -0.11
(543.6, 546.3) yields -0.05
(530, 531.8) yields 0.01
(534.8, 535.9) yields -0.06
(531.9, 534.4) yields 0.07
